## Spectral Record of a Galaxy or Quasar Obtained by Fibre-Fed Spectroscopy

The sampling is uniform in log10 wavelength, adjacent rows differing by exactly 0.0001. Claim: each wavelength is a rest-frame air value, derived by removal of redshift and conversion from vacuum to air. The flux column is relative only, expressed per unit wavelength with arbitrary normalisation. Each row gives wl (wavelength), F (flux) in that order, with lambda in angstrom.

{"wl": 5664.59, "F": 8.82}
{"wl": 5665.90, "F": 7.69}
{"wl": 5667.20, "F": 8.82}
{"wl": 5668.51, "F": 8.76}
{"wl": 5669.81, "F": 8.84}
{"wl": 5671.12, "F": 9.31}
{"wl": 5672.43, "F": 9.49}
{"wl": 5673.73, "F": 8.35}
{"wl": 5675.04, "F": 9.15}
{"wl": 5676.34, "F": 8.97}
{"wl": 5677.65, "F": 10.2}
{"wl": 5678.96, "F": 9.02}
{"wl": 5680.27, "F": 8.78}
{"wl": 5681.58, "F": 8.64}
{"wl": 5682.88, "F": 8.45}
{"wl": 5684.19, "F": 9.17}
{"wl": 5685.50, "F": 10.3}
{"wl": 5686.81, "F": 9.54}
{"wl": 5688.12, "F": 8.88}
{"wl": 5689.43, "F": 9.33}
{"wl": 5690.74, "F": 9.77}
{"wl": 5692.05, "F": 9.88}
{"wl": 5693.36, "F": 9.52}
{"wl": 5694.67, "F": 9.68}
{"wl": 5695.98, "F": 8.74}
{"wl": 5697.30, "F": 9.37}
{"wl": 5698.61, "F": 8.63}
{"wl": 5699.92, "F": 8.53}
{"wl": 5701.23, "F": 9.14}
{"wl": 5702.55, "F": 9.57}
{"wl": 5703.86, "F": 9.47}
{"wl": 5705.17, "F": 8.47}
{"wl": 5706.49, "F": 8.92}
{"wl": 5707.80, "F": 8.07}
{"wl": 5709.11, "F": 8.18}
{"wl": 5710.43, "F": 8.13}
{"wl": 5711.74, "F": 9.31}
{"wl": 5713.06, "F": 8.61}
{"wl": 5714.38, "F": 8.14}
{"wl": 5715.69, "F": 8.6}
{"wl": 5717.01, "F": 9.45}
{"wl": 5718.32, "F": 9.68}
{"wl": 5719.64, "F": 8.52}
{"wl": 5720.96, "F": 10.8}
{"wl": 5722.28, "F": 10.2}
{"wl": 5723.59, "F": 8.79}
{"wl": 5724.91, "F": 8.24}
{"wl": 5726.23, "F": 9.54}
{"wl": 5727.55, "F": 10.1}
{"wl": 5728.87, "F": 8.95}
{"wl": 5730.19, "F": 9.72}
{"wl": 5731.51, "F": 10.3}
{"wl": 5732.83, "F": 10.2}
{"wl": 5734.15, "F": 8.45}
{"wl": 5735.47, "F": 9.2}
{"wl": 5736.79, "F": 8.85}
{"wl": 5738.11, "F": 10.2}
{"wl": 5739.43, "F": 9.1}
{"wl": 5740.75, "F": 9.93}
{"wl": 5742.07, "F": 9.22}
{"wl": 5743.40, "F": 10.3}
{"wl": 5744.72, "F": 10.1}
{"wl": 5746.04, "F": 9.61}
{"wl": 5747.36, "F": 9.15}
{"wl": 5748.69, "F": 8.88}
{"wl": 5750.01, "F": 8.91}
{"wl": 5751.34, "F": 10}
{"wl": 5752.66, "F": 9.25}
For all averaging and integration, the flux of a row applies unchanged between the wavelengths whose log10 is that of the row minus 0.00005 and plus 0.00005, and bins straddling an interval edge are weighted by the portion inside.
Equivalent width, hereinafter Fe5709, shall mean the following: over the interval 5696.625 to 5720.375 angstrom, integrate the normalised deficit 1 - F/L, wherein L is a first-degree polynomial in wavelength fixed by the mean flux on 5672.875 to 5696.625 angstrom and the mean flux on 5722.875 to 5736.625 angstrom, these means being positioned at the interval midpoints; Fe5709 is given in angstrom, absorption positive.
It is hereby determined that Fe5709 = 1.2 angstrom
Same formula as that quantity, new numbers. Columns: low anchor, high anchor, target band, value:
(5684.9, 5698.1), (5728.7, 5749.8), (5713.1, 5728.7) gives 0.43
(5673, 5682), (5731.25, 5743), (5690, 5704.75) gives -0.17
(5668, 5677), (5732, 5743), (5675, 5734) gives 0.12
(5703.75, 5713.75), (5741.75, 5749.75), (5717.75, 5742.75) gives -0.94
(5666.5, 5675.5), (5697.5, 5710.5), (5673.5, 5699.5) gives -1.07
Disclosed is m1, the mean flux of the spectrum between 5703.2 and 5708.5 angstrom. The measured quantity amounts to 8.74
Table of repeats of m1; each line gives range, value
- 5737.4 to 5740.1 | 9.65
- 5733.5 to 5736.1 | 8.82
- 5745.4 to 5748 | 9.39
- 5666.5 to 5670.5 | 8.8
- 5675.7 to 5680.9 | 9.23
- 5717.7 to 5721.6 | 9.65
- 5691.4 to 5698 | 9.43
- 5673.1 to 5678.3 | 9.17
